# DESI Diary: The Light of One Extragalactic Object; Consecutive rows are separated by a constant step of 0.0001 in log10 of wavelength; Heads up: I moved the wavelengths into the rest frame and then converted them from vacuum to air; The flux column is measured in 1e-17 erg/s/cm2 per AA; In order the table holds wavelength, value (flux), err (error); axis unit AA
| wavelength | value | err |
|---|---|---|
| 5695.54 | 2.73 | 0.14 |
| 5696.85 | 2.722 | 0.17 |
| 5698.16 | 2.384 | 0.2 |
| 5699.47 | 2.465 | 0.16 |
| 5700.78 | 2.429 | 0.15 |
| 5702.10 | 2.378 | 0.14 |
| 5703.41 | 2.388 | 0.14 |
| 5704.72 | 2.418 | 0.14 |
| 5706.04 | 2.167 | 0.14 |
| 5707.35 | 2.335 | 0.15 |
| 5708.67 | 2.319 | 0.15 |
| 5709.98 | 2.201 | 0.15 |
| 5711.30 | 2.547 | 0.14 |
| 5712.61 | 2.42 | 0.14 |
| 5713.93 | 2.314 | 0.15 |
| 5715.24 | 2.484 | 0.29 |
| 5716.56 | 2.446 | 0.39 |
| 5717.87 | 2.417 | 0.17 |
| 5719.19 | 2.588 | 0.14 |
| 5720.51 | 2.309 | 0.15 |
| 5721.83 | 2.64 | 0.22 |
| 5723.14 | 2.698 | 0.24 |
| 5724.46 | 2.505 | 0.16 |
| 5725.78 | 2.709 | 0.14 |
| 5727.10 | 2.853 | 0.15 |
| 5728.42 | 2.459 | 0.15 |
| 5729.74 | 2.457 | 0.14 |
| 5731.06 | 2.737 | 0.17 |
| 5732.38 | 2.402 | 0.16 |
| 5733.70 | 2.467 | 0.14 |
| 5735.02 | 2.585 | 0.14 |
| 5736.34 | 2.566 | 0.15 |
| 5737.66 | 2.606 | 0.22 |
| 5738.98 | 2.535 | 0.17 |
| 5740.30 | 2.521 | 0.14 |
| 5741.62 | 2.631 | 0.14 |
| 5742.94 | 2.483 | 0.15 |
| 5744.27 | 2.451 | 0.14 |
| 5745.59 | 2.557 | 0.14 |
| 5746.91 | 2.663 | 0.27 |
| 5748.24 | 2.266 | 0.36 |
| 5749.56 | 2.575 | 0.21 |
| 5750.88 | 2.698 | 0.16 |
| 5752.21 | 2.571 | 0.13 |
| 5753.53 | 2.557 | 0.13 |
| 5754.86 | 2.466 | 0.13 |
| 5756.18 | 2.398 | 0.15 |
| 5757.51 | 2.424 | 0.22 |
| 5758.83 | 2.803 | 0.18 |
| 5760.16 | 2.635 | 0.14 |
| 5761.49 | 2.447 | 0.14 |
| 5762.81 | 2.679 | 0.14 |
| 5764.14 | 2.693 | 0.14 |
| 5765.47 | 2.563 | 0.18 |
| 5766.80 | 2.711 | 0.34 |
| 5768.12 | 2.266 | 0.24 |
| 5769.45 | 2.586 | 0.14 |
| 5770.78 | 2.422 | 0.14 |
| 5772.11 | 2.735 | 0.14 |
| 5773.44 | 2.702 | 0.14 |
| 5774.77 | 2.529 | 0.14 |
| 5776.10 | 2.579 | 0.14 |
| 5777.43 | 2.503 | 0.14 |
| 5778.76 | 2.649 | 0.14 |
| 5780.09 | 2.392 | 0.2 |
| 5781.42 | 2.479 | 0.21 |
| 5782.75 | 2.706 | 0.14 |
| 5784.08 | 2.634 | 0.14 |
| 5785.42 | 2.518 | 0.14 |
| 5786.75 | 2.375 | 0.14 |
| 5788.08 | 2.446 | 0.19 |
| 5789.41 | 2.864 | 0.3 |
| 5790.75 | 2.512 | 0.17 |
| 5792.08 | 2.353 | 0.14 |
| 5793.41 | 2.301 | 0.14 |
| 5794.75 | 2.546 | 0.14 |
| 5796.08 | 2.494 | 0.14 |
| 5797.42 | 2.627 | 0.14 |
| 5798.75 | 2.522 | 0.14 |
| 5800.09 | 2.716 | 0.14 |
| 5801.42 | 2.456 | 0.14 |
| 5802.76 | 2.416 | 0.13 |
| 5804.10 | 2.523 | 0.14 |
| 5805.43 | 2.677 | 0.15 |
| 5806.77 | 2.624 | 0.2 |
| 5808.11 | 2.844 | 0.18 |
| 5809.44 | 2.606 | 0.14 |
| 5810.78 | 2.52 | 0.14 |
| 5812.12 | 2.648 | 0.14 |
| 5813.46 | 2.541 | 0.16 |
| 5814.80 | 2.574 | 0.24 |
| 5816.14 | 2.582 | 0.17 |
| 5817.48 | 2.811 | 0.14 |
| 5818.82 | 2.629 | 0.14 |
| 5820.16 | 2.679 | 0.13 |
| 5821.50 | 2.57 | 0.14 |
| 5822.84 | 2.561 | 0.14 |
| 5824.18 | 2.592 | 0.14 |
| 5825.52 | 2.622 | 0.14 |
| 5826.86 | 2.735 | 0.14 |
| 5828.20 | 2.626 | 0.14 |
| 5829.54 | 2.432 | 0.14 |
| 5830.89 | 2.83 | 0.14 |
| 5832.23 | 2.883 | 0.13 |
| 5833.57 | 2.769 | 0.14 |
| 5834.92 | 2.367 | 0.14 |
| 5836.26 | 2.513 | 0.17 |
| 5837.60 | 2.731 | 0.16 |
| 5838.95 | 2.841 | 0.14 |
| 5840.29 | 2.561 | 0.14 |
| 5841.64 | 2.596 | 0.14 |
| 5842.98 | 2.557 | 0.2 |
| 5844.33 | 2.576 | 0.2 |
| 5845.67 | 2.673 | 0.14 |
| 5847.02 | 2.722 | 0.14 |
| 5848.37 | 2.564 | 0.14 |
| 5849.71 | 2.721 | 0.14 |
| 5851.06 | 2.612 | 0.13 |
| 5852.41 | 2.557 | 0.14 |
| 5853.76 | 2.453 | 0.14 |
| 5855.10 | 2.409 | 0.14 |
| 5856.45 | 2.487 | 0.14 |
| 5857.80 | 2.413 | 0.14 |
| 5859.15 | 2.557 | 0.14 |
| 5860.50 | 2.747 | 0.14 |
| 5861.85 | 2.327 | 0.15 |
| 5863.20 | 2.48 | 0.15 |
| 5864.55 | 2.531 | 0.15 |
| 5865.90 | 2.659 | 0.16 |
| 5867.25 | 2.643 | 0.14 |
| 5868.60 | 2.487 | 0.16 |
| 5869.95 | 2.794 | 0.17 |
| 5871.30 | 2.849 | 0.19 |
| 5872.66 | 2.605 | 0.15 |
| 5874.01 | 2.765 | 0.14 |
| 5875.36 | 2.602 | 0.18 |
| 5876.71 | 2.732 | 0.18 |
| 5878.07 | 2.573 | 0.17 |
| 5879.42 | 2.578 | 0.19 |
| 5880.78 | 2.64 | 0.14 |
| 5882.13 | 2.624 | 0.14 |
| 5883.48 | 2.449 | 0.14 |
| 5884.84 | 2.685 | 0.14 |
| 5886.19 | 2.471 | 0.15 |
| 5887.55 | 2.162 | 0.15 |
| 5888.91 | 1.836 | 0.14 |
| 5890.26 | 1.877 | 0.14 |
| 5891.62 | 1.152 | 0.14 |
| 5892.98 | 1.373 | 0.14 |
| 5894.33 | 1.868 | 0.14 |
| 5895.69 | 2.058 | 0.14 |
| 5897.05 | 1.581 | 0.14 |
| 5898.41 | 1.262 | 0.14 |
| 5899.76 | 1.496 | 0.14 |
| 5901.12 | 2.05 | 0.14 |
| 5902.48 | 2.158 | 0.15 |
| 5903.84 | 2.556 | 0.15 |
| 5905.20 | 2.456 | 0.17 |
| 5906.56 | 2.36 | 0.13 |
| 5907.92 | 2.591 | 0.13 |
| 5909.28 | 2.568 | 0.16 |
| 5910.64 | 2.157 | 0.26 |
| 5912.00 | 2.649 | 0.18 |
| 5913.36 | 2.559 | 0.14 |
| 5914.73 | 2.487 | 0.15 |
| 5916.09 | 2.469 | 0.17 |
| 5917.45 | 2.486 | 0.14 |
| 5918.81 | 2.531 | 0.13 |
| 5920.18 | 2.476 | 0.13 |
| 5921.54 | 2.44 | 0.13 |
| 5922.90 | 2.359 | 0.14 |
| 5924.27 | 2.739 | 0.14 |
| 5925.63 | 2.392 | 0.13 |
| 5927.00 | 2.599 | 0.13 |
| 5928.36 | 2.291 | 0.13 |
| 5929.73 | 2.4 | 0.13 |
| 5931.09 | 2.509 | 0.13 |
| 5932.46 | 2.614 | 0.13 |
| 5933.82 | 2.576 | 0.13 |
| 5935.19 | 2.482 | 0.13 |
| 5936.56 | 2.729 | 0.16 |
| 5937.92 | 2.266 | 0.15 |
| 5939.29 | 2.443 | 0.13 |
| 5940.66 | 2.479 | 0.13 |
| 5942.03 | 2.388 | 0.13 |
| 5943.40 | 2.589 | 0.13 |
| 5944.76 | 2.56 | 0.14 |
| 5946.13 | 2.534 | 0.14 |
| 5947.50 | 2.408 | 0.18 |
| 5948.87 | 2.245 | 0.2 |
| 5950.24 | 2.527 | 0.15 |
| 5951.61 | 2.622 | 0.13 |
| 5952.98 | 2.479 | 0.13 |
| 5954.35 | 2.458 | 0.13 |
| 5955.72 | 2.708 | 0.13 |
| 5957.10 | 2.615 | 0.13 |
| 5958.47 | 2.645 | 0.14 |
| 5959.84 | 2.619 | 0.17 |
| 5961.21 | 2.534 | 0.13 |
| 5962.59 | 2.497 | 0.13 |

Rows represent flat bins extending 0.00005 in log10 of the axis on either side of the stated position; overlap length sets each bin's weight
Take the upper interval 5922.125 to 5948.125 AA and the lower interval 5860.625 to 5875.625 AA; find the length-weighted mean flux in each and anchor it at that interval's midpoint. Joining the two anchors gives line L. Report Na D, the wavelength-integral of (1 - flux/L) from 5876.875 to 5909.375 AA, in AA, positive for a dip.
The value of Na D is 5.4 AA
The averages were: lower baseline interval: 2.62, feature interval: 2.14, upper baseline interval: 2.49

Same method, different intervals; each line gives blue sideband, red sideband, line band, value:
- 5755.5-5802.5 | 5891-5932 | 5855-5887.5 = -3.5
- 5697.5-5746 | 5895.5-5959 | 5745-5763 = -0.6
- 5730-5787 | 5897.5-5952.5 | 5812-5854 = -2.4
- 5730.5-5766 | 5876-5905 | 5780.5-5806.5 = -1.3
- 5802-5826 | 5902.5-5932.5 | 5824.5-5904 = 3.7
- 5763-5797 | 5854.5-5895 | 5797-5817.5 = -0.8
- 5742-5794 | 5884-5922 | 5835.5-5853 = -2.2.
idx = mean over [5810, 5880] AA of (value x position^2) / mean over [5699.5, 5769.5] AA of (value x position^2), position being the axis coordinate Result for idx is 1.1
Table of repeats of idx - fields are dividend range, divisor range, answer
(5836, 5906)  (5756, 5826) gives 0.96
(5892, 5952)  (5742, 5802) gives 0.97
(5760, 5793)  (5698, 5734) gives 1.06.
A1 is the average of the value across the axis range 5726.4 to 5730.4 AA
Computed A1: 2.59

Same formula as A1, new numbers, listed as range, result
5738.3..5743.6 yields 2.55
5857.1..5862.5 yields 2.51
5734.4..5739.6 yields 2.57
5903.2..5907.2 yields 2.46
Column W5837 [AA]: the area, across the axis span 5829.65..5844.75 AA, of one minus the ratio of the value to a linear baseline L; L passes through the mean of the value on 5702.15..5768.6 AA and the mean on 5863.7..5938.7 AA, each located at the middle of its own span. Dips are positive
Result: -1.40 AA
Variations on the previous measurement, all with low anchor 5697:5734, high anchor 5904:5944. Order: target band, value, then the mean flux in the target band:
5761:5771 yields -0.3 AA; 2.55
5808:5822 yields -0.9 AA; 2.63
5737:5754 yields -0.5 AA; 2.55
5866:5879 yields -1.0 AA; 2.67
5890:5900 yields 3.7 AA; 1.58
